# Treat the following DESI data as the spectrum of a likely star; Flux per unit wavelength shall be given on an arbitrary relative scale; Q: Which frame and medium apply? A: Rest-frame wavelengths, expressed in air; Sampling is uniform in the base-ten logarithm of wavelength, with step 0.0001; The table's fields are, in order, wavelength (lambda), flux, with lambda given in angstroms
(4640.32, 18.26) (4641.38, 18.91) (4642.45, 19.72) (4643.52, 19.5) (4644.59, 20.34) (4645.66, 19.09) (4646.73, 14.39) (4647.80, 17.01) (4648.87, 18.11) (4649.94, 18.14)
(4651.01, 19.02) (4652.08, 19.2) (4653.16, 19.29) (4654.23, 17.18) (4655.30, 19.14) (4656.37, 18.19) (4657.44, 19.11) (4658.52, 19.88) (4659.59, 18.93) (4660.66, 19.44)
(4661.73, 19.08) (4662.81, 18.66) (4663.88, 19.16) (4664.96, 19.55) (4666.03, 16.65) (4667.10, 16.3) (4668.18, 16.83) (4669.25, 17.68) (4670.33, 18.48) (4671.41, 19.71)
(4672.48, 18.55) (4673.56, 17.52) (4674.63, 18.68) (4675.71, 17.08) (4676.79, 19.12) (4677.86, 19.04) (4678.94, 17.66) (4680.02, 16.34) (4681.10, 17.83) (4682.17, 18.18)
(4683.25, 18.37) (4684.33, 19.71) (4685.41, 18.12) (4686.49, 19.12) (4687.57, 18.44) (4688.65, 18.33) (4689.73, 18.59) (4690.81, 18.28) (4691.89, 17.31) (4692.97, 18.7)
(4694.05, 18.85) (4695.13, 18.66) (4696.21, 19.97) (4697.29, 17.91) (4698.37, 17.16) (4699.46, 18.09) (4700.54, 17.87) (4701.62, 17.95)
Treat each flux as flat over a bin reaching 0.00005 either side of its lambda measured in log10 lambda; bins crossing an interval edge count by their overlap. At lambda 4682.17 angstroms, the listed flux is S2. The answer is 18.18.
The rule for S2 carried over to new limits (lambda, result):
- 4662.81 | 18.66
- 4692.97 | 18.7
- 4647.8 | 17.01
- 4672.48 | 18.55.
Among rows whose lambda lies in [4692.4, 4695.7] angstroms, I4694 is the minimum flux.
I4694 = 18.66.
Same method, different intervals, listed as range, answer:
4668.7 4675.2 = 17.52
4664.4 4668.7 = 16.3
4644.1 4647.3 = 14.39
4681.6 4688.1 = 18.12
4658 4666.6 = 16.65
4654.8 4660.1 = 18.19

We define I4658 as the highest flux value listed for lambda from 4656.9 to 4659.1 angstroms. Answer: 19.88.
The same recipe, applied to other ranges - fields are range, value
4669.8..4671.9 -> 19.71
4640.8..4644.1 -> 19.72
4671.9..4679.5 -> 19.12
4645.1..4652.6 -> 19.2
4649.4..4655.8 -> 19.29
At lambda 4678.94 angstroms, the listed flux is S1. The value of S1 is 17.66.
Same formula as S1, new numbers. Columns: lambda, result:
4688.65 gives 18.33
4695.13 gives 18.66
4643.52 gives 19.5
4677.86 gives 19.04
